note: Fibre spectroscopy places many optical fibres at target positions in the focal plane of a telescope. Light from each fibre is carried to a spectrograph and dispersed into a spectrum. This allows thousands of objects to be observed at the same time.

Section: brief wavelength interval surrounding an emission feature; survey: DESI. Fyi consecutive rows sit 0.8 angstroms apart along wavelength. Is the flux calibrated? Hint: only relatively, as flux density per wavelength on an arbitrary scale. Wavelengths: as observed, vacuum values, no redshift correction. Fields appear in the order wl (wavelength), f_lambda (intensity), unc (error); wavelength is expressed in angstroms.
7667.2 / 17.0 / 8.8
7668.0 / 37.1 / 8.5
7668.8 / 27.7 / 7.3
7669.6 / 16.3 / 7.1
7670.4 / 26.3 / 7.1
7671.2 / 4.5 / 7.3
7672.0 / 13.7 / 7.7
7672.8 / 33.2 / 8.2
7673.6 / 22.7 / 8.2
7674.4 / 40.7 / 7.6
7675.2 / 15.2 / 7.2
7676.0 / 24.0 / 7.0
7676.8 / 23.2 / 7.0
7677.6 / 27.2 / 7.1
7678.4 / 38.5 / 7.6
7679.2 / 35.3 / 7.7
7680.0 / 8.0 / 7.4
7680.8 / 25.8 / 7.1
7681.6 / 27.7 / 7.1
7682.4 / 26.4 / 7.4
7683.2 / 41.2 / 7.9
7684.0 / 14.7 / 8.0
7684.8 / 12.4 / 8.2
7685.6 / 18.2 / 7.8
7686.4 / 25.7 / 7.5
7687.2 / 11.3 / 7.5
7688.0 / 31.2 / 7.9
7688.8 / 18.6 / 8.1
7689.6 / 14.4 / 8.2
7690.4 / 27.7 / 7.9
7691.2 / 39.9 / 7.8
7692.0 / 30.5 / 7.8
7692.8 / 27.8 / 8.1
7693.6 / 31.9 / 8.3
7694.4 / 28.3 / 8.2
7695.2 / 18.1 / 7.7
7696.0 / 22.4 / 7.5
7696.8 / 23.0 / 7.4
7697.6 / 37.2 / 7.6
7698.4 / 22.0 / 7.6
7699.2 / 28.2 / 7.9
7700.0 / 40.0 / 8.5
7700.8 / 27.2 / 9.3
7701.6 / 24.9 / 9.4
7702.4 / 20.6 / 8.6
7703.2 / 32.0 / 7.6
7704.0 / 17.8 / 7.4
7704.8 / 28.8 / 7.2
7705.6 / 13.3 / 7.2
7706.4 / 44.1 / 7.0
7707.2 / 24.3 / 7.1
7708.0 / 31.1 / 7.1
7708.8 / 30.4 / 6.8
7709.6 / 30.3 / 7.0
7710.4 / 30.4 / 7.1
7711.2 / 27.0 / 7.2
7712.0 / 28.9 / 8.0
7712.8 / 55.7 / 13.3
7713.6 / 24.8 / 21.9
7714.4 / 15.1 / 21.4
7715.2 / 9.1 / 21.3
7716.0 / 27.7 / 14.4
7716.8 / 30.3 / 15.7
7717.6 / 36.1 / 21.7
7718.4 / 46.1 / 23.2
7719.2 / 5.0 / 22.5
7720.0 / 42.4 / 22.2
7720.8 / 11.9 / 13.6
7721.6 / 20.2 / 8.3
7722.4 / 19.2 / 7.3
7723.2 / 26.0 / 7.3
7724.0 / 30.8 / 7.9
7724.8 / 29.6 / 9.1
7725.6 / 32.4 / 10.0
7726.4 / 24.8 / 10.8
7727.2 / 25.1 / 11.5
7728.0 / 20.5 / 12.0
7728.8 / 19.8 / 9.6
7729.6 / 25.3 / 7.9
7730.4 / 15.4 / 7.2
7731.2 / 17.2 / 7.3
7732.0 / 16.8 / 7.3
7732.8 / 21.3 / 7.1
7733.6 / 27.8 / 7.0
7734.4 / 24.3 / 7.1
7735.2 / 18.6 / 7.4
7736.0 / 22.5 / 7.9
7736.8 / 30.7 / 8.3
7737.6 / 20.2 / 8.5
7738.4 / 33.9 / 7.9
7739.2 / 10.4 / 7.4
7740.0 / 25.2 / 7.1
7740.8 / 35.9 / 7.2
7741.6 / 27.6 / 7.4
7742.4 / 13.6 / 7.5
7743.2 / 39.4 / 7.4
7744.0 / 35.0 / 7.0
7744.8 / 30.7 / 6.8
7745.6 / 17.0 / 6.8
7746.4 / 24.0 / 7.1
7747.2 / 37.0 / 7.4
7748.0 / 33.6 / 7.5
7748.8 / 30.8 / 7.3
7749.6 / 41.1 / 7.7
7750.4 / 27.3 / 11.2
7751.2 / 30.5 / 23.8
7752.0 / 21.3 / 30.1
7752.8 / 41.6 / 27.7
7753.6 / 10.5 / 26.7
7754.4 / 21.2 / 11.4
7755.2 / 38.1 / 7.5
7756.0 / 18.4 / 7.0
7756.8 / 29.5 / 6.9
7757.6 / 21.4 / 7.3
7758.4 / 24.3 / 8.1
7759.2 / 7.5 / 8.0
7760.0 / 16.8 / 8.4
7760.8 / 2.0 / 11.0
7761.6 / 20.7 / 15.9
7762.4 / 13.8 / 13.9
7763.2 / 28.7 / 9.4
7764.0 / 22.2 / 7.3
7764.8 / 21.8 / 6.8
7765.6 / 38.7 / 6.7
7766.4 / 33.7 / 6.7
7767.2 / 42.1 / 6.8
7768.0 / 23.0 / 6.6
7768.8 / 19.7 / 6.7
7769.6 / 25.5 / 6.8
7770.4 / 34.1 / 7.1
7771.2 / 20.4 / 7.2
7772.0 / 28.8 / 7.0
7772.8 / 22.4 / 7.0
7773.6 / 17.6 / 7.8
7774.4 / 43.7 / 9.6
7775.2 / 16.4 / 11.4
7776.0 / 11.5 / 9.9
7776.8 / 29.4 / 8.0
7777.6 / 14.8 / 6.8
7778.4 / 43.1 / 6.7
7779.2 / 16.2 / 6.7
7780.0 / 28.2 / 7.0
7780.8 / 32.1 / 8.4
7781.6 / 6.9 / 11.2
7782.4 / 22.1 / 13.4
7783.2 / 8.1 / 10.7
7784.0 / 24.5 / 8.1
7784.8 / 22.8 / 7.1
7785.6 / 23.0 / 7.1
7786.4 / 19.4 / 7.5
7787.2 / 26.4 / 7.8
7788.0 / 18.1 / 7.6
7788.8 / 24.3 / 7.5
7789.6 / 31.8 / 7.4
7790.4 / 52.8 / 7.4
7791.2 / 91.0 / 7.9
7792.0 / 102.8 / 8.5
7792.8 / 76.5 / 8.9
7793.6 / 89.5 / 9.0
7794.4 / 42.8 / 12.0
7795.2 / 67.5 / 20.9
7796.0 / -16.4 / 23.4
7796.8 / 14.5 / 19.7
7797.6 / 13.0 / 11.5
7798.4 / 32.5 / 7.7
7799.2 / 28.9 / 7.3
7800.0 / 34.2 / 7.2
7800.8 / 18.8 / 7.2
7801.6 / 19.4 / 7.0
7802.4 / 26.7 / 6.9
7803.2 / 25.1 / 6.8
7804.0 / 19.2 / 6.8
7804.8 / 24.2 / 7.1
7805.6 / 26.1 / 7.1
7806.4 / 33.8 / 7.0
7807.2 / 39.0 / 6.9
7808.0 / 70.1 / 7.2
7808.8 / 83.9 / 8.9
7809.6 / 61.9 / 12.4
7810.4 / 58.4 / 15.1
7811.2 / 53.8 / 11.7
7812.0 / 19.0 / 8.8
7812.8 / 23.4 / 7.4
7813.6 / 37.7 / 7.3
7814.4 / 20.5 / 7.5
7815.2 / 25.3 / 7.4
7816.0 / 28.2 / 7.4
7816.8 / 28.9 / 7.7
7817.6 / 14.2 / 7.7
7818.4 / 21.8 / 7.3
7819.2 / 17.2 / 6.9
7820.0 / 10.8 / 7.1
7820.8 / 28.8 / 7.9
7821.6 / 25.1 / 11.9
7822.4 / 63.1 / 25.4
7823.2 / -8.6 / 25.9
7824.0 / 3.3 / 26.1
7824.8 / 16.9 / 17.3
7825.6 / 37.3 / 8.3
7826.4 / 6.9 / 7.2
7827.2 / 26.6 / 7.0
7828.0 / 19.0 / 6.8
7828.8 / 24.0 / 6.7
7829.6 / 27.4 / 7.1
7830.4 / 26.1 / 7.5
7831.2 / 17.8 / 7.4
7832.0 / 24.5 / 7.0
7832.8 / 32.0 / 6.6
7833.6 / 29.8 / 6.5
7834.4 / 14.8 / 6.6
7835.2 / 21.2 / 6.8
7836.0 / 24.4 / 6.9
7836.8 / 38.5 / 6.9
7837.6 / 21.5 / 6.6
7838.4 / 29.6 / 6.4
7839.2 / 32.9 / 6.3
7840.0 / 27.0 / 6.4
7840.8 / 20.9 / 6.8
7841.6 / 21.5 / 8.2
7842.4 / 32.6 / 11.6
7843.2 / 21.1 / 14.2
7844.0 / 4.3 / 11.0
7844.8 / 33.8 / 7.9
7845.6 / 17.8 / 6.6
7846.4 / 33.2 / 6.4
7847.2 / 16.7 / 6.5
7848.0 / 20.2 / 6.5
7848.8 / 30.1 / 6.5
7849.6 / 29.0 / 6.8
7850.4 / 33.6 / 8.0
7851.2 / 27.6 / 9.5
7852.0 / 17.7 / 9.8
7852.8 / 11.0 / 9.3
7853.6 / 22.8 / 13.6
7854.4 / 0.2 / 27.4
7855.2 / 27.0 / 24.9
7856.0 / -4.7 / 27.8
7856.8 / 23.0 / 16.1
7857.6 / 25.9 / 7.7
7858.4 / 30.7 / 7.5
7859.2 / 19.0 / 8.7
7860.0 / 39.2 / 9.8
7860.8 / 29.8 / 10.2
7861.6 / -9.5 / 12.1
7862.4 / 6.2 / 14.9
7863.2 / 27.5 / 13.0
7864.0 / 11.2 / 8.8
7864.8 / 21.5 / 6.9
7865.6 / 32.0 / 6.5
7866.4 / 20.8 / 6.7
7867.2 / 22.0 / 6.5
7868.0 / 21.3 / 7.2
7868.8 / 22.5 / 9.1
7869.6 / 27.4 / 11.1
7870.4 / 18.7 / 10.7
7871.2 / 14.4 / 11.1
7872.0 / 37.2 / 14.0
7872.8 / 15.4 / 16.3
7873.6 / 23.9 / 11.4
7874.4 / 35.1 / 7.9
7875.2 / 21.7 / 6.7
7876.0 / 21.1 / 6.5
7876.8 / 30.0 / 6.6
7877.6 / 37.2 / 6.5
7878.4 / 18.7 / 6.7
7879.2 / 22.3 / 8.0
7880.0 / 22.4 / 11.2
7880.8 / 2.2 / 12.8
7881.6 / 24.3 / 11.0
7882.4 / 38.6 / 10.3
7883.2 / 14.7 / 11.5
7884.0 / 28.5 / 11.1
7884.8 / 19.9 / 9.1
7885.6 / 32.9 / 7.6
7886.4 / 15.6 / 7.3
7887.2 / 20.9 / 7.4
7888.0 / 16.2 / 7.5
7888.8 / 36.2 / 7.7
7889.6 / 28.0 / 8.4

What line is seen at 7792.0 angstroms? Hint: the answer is [S II]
